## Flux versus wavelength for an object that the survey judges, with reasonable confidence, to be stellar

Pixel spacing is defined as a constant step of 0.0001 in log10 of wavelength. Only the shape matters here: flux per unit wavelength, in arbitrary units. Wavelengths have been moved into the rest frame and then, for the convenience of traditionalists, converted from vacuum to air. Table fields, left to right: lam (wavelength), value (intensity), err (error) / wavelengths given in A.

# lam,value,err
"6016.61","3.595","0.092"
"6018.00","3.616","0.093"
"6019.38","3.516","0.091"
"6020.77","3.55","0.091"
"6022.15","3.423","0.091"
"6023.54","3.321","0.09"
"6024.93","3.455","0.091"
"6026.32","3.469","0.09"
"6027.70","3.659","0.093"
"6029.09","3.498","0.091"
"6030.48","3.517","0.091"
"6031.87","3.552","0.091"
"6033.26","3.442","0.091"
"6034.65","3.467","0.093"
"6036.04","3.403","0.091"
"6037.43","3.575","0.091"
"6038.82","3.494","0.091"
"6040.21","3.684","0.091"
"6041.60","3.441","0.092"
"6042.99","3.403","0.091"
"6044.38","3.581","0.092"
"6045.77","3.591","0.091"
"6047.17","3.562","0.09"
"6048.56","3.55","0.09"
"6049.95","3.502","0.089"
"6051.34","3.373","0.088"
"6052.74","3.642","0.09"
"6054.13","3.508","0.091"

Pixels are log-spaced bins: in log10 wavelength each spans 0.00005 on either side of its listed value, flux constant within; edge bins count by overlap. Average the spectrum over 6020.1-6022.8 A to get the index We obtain 3.5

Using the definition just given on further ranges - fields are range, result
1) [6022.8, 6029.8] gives 3.48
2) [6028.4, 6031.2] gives 3.5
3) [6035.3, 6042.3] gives 3.52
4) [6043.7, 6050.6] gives 3.56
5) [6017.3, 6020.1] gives 3.56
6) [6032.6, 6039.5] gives 3.48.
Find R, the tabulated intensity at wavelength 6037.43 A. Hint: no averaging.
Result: 3.575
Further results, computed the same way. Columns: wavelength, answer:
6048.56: 3.55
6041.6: 3.441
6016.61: 3.595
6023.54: 3.321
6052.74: 3.642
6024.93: 3.455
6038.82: 3.494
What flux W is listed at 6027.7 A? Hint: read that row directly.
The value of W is 3.659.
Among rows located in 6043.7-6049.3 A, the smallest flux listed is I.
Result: 3.55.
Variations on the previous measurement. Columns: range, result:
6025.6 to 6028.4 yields 3.469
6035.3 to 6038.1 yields 3.403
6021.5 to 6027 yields 3.321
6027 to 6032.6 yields 3.498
